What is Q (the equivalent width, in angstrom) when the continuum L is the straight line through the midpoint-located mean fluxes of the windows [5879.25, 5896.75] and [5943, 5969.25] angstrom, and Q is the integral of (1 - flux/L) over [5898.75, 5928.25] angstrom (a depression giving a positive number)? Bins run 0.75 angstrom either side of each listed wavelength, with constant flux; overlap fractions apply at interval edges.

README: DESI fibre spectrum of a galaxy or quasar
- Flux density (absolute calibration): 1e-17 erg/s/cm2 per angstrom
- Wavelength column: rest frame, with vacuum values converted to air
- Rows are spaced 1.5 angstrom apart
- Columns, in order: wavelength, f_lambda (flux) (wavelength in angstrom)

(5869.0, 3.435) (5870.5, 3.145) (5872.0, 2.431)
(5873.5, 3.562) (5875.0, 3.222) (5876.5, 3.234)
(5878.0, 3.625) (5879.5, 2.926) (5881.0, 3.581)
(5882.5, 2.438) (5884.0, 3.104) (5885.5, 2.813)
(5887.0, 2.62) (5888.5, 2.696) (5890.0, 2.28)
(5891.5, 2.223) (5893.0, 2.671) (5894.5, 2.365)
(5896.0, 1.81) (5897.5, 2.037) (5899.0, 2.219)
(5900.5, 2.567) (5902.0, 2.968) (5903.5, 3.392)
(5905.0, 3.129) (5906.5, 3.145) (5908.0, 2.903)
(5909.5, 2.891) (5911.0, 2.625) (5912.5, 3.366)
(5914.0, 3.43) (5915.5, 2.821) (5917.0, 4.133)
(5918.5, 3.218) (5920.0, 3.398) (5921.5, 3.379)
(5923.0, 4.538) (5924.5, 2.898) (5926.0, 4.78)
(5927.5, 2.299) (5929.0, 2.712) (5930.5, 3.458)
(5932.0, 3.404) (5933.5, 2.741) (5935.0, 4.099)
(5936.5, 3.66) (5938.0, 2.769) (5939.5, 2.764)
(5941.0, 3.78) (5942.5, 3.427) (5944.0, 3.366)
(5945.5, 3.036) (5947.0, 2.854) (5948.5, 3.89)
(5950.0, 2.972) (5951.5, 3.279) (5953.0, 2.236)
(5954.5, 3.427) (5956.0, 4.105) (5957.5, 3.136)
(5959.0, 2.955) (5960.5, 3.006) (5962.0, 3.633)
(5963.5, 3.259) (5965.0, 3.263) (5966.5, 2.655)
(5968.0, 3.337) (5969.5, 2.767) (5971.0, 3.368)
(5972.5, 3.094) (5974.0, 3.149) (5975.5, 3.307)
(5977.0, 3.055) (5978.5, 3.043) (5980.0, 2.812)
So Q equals -4.0 angstrom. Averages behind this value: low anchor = 2.62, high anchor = 3.19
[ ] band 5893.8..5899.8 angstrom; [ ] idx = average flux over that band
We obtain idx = 2.11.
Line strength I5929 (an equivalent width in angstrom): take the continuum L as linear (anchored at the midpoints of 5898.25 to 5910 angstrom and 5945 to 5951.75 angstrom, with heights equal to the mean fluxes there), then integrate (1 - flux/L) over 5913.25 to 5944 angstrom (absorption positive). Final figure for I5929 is -3.2 angstrom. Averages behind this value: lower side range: 2.9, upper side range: 3.21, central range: 3.38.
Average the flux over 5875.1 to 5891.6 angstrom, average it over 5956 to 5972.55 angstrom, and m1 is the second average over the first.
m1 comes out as 1.09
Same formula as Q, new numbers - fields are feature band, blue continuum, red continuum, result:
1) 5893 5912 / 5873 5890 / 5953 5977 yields 2.44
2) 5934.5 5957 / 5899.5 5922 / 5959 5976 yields -1.06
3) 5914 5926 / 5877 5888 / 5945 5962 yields -1.74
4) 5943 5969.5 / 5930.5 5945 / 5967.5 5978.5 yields 0.36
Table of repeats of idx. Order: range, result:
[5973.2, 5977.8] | 3.17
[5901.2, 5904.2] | 3.17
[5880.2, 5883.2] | 3.02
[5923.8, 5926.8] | 3.83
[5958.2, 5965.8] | 3.22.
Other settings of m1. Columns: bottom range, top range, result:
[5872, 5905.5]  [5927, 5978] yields 1.15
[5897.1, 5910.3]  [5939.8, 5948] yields 1.16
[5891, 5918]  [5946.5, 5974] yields 1.13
